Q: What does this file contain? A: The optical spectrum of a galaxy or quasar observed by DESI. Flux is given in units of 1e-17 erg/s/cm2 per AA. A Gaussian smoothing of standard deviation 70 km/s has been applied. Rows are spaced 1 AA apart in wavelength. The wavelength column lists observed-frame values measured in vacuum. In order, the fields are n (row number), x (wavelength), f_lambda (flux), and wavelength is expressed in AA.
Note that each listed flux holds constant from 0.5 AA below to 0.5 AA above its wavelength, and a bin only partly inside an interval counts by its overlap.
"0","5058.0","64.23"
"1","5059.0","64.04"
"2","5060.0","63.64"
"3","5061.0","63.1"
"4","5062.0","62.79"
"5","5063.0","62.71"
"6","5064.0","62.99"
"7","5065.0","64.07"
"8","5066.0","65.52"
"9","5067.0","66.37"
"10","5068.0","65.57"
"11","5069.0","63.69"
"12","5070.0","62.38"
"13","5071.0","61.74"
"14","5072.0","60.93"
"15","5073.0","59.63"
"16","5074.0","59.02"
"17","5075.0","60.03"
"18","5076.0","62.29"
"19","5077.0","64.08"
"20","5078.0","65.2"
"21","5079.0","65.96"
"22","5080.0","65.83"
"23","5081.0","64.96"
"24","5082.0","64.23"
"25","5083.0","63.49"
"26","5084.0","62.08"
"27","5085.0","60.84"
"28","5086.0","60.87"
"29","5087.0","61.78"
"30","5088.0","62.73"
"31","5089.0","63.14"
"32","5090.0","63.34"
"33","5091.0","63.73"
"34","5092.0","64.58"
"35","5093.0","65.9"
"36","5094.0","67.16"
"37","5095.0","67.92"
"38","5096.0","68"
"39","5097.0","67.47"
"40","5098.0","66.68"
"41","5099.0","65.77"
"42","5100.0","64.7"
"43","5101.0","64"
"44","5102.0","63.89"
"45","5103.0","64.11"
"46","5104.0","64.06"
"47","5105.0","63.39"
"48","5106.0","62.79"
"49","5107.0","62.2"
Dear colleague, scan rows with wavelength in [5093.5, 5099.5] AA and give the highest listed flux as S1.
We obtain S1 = 68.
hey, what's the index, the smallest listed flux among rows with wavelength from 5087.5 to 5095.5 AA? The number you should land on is 62.73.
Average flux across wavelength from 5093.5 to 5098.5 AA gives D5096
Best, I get 67.4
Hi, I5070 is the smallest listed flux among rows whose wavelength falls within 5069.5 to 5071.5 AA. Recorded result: 61.74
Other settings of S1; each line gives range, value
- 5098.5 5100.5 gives 65.77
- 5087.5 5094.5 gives 67.16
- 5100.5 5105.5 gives 64.11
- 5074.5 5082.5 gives 65.96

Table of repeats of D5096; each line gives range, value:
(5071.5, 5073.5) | 60.3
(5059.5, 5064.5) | 63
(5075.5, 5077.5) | 63.2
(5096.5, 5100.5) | 66.2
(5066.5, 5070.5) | 64.5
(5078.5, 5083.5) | 64.9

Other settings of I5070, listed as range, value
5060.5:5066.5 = 62.71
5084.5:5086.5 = 60.84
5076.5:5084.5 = 62.08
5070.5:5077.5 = 59.02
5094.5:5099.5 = 65.77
